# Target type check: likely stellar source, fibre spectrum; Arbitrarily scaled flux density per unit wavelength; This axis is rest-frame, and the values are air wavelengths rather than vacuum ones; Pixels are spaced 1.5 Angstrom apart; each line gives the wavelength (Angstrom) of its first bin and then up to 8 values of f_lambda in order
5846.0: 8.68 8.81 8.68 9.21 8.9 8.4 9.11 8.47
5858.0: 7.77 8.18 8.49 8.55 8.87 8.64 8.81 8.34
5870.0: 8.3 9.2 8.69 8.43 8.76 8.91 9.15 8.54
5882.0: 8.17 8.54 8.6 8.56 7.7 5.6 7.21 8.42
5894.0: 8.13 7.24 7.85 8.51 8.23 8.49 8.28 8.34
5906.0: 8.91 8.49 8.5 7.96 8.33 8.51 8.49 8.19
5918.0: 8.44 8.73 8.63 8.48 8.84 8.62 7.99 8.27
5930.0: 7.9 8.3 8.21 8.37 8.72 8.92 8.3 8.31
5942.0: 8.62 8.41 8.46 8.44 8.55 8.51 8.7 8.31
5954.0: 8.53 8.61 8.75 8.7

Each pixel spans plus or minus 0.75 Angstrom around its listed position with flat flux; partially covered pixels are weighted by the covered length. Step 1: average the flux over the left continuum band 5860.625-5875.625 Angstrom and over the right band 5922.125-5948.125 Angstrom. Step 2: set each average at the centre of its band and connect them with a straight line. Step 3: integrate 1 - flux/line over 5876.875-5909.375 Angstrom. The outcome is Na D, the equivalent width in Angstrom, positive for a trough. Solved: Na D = 1.4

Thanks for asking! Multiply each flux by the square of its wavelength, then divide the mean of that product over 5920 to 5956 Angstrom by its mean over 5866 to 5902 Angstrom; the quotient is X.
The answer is 1.0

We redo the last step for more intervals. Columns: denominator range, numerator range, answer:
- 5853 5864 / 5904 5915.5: 1.02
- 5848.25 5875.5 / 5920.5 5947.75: 1.00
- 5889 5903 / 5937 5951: 1.11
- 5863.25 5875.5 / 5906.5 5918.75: 0.98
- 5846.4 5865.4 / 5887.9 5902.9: 0.91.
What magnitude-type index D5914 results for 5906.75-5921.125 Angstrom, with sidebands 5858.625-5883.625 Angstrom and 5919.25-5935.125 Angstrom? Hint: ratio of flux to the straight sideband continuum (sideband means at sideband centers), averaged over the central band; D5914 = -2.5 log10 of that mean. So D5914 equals 0.003 mag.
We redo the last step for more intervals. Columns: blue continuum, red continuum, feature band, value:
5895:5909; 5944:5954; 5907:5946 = -0.003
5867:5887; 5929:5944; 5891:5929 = 0.022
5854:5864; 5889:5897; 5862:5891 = -0.063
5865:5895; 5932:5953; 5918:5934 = 0.006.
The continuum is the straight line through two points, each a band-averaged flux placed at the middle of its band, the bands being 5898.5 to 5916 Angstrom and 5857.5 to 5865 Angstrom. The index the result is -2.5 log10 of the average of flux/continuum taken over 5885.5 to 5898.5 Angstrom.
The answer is 0.10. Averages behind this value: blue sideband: 8.4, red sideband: 8.41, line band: 7.66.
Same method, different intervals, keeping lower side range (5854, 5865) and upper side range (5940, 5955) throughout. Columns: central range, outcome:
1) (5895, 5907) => 0.03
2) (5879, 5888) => 0.00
